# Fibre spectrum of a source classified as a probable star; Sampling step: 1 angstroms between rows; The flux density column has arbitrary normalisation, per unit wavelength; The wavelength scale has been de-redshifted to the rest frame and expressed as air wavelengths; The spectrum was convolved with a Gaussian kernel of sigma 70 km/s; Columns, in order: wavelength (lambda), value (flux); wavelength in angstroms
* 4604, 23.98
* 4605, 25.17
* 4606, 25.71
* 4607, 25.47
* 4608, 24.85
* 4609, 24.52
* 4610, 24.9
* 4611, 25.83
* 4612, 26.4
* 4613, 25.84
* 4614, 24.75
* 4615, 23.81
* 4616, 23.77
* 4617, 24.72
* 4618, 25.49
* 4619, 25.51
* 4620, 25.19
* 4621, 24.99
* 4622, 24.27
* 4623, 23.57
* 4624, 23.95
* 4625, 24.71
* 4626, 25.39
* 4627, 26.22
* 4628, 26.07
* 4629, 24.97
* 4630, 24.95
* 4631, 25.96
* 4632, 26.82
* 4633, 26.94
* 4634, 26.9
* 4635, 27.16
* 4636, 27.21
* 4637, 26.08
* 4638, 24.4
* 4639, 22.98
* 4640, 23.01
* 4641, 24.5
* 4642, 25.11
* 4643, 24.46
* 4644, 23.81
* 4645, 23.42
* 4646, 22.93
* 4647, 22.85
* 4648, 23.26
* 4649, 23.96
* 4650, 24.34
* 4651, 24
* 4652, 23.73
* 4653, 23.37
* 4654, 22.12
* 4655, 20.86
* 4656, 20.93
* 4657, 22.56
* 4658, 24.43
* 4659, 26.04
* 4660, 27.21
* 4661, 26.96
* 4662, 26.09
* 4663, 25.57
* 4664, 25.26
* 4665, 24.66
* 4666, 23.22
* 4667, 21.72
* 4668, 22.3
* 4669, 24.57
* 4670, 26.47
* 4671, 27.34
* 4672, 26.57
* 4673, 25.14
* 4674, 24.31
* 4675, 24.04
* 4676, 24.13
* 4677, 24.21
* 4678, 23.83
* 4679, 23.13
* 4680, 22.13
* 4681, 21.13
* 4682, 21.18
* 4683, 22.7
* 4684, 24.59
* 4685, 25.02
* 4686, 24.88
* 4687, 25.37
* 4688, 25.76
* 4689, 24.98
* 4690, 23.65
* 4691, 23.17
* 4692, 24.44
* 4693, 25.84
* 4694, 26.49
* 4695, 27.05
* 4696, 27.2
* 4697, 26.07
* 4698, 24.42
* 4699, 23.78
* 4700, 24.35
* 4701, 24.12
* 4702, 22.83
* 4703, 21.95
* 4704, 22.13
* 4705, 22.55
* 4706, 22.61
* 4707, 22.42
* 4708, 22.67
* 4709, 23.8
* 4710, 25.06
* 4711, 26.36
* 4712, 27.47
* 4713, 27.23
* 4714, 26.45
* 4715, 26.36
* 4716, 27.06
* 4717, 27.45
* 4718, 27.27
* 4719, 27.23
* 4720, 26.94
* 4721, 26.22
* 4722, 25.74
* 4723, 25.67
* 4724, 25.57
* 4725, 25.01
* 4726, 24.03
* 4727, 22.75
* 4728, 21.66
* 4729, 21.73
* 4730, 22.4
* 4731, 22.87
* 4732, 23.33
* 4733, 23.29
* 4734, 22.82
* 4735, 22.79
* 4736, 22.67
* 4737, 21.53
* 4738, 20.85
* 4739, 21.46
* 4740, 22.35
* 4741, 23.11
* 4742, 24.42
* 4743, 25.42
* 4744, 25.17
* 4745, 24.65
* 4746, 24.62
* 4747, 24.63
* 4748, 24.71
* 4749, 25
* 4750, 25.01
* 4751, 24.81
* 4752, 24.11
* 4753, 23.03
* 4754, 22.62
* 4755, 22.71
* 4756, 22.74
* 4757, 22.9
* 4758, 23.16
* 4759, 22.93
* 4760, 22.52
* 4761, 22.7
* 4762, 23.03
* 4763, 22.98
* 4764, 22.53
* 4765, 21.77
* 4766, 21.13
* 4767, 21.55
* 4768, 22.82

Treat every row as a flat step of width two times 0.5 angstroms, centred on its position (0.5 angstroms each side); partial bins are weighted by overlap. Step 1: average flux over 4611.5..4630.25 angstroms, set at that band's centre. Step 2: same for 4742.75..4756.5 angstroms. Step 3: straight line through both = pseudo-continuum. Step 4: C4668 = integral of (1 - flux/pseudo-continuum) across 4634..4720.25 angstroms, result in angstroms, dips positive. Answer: 0.4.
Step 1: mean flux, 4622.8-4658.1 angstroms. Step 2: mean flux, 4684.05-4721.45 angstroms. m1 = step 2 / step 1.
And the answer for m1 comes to 1.03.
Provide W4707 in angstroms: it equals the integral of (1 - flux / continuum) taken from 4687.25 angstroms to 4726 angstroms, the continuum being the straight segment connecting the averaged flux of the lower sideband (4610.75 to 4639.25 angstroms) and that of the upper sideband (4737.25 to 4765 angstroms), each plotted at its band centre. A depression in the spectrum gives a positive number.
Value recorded -1.6 angstroms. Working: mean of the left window 25.4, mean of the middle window 25.1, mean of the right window 23.4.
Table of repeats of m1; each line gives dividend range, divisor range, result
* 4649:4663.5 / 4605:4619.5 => 0.96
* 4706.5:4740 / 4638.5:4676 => 1.01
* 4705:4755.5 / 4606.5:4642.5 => 0.96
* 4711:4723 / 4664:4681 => 1.11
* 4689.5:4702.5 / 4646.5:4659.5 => 1.07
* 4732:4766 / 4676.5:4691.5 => 0.98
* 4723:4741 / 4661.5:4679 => 0.93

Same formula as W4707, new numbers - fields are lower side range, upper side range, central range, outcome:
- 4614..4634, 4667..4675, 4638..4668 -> 1.4 angstroms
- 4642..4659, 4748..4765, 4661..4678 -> -1.1 angstroms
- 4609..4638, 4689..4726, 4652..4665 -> 0.5 angstroms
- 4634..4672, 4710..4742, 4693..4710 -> 0.2 angstroms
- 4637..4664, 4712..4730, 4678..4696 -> 0.4 angstroms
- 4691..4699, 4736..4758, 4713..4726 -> -0.9 angstroms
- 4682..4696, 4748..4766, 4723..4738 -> 0.5 angstroms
